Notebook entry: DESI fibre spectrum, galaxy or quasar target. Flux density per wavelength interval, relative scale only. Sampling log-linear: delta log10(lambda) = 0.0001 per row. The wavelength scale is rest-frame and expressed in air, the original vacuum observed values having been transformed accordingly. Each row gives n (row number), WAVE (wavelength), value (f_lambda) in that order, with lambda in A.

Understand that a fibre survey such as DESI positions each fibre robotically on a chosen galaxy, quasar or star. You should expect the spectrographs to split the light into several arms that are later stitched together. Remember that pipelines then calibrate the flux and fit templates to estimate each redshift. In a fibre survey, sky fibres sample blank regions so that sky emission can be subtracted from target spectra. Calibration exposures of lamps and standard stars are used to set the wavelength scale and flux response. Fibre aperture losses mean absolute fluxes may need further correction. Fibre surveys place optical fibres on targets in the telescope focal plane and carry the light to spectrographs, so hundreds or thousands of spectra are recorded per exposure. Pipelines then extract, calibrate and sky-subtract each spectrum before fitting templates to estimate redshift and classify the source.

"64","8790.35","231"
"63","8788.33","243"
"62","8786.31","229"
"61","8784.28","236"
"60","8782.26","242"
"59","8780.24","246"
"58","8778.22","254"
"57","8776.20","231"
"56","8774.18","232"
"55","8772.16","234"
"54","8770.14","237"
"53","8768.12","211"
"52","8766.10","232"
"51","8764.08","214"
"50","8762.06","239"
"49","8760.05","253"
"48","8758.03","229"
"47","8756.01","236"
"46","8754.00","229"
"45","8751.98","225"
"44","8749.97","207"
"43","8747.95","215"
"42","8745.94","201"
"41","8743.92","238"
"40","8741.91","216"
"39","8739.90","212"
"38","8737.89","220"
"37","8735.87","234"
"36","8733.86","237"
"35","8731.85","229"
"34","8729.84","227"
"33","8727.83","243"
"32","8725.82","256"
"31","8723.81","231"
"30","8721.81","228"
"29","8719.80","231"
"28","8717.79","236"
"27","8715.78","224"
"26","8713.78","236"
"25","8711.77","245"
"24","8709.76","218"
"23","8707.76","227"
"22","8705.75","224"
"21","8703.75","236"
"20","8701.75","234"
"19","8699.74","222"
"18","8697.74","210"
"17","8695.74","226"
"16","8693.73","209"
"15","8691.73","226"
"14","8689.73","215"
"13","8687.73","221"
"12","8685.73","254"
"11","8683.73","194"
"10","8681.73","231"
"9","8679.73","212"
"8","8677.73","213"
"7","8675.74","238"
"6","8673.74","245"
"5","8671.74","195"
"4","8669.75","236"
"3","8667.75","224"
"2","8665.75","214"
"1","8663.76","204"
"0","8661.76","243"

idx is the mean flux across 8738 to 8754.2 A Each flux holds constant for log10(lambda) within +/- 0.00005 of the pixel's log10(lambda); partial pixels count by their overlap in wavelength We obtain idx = 217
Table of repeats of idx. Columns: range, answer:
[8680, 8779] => 228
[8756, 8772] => 231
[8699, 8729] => 233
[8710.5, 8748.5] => 229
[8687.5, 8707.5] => 222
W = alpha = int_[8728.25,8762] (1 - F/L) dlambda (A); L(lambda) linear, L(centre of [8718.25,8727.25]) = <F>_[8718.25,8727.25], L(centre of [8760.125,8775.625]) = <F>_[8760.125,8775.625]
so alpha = 1.0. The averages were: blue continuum 237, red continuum 230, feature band 226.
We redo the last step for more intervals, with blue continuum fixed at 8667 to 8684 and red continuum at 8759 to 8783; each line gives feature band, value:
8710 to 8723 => -0.3 A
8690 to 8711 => 0.2 A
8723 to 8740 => -0.2 A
